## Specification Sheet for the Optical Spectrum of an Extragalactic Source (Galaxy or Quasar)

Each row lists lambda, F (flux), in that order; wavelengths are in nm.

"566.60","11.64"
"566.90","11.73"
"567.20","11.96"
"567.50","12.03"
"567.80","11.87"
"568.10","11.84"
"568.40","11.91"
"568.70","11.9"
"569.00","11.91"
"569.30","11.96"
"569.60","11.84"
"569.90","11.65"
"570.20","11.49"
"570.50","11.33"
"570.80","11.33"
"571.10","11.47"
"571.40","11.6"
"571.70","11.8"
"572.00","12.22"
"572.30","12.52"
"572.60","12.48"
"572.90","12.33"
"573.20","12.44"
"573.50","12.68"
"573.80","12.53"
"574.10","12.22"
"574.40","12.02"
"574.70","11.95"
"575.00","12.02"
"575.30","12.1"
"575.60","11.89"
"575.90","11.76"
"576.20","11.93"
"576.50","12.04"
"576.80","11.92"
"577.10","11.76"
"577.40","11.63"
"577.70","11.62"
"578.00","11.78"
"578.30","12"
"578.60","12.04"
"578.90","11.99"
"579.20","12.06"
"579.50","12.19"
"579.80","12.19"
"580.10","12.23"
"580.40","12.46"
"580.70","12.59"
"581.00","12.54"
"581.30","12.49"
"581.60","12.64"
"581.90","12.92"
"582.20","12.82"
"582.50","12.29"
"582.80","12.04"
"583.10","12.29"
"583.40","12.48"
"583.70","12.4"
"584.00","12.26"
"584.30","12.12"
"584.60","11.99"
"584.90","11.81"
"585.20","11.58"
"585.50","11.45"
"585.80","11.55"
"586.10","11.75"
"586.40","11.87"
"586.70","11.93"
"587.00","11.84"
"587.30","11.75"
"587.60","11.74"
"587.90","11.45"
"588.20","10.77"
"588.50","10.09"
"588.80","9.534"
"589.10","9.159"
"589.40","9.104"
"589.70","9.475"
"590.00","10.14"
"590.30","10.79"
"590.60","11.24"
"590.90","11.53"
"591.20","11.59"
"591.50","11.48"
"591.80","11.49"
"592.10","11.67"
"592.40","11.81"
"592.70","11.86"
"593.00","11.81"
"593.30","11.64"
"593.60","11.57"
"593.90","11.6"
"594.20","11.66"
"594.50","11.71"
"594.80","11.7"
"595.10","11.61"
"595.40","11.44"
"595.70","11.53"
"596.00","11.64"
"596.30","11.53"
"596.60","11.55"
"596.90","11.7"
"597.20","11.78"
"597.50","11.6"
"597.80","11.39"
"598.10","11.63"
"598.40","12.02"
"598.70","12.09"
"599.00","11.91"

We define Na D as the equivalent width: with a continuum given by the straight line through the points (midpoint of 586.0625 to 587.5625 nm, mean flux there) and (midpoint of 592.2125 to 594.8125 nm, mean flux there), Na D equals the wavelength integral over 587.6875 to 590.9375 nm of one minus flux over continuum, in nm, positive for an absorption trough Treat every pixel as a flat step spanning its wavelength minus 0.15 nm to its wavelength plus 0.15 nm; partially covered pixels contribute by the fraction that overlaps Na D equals 0.41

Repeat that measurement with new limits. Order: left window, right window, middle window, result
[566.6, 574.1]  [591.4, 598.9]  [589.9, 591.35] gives 0.08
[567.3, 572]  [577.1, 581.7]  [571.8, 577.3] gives -0.09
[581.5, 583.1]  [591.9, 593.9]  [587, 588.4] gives 0.08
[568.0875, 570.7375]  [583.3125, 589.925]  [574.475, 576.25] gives -0.06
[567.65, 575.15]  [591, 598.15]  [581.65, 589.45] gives 0.09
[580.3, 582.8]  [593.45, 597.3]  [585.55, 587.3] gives 0.07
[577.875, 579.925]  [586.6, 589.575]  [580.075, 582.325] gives -0.17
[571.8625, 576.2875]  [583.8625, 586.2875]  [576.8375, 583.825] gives -0.15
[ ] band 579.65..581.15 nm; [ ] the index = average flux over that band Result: 12.4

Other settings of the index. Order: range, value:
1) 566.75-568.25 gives 11.9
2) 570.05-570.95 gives 11.4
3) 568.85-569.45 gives 11.9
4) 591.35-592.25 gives 11.5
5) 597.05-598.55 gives 11.7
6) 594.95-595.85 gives 11.5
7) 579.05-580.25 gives 12.2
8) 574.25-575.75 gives 12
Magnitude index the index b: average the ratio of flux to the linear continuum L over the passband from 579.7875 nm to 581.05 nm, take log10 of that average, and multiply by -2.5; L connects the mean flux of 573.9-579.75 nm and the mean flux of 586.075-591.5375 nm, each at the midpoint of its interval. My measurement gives -0.07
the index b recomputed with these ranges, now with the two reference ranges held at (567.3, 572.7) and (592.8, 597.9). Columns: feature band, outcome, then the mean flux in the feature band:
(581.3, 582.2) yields -0.09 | 12.7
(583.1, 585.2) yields -0.04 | 12.1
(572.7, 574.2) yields -0.06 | 12.4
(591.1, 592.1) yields 0.01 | 11.5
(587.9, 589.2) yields 0.16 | 10.1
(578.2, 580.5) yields -0.03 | 12.1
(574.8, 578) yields -0.01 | 11.9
